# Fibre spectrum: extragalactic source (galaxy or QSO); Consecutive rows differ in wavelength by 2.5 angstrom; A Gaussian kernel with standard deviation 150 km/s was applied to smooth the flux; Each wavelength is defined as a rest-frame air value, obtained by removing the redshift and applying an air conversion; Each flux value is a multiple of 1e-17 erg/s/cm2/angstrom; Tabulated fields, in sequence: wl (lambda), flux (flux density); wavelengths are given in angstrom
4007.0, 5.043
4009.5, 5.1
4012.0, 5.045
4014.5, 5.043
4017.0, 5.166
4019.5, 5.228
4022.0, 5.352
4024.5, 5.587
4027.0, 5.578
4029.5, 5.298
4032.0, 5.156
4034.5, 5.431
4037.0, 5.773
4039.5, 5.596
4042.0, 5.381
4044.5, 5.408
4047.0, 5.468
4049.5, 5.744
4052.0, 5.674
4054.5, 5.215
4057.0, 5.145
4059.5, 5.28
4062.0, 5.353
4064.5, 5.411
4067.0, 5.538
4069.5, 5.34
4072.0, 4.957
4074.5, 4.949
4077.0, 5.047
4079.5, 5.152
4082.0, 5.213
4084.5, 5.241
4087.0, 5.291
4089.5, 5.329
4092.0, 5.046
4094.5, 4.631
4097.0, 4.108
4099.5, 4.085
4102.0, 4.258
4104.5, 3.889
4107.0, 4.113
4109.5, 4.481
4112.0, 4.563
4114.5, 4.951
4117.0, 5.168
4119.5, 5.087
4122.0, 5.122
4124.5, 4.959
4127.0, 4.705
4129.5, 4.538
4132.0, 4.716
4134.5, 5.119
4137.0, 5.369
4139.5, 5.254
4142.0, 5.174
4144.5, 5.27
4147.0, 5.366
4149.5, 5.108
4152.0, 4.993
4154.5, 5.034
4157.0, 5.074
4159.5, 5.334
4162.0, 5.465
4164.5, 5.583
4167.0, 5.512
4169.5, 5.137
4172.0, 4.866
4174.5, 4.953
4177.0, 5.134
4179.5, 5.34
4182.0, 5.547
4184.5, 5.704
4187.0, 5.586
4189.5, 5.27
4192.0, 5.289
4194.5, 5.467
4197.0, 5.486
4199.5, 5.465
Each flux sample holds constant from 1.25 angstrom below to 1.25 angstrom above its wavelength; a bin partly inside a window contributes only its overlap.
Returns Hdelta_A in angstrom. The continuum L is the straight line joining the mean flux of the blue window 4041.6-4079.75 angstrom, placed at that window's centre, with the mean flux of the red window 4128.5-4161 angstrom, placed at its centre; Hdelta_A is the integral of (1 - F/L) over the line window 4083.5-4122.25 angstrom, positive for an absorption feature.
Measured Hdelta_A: 3.85 angstrom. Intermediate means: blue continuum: 5.32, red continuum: 5.11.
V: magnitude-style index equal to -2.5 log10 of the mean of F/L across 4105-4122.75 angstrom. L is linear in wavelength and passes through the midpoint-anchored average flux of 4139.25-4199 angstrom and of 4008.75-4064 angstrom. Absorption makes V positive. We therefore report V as 0.13 mag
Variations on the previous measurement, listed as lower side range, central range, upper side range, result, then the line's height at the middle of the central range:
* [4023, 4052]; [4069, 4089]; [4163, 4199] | 0.063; 5.46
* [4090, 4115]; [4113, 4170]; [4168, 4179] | -0.079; 4.77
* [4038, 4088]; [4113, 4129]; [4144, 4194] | 0.070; 5.3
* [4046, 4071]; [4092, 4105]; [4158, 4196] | 0.247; 5.39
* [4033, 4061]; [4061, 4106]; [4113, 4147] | 0.075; 5.28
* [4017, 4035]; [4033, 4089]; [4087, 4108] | -0.088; 4.93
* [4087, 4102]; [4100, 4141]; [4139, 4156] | 0.035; 4.91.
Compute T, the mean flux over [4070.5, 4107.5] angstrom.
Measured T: 4.77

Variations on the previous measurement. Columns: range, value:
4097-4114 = 4.25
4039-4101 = 5.18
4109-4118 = 4.81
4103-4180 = 5.01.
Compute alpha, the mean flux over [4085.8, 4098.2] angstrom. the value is 4.88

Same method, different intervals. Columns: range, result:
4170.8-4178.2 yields 4.98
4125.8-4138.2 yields 4.89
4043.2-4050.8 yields 5.54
